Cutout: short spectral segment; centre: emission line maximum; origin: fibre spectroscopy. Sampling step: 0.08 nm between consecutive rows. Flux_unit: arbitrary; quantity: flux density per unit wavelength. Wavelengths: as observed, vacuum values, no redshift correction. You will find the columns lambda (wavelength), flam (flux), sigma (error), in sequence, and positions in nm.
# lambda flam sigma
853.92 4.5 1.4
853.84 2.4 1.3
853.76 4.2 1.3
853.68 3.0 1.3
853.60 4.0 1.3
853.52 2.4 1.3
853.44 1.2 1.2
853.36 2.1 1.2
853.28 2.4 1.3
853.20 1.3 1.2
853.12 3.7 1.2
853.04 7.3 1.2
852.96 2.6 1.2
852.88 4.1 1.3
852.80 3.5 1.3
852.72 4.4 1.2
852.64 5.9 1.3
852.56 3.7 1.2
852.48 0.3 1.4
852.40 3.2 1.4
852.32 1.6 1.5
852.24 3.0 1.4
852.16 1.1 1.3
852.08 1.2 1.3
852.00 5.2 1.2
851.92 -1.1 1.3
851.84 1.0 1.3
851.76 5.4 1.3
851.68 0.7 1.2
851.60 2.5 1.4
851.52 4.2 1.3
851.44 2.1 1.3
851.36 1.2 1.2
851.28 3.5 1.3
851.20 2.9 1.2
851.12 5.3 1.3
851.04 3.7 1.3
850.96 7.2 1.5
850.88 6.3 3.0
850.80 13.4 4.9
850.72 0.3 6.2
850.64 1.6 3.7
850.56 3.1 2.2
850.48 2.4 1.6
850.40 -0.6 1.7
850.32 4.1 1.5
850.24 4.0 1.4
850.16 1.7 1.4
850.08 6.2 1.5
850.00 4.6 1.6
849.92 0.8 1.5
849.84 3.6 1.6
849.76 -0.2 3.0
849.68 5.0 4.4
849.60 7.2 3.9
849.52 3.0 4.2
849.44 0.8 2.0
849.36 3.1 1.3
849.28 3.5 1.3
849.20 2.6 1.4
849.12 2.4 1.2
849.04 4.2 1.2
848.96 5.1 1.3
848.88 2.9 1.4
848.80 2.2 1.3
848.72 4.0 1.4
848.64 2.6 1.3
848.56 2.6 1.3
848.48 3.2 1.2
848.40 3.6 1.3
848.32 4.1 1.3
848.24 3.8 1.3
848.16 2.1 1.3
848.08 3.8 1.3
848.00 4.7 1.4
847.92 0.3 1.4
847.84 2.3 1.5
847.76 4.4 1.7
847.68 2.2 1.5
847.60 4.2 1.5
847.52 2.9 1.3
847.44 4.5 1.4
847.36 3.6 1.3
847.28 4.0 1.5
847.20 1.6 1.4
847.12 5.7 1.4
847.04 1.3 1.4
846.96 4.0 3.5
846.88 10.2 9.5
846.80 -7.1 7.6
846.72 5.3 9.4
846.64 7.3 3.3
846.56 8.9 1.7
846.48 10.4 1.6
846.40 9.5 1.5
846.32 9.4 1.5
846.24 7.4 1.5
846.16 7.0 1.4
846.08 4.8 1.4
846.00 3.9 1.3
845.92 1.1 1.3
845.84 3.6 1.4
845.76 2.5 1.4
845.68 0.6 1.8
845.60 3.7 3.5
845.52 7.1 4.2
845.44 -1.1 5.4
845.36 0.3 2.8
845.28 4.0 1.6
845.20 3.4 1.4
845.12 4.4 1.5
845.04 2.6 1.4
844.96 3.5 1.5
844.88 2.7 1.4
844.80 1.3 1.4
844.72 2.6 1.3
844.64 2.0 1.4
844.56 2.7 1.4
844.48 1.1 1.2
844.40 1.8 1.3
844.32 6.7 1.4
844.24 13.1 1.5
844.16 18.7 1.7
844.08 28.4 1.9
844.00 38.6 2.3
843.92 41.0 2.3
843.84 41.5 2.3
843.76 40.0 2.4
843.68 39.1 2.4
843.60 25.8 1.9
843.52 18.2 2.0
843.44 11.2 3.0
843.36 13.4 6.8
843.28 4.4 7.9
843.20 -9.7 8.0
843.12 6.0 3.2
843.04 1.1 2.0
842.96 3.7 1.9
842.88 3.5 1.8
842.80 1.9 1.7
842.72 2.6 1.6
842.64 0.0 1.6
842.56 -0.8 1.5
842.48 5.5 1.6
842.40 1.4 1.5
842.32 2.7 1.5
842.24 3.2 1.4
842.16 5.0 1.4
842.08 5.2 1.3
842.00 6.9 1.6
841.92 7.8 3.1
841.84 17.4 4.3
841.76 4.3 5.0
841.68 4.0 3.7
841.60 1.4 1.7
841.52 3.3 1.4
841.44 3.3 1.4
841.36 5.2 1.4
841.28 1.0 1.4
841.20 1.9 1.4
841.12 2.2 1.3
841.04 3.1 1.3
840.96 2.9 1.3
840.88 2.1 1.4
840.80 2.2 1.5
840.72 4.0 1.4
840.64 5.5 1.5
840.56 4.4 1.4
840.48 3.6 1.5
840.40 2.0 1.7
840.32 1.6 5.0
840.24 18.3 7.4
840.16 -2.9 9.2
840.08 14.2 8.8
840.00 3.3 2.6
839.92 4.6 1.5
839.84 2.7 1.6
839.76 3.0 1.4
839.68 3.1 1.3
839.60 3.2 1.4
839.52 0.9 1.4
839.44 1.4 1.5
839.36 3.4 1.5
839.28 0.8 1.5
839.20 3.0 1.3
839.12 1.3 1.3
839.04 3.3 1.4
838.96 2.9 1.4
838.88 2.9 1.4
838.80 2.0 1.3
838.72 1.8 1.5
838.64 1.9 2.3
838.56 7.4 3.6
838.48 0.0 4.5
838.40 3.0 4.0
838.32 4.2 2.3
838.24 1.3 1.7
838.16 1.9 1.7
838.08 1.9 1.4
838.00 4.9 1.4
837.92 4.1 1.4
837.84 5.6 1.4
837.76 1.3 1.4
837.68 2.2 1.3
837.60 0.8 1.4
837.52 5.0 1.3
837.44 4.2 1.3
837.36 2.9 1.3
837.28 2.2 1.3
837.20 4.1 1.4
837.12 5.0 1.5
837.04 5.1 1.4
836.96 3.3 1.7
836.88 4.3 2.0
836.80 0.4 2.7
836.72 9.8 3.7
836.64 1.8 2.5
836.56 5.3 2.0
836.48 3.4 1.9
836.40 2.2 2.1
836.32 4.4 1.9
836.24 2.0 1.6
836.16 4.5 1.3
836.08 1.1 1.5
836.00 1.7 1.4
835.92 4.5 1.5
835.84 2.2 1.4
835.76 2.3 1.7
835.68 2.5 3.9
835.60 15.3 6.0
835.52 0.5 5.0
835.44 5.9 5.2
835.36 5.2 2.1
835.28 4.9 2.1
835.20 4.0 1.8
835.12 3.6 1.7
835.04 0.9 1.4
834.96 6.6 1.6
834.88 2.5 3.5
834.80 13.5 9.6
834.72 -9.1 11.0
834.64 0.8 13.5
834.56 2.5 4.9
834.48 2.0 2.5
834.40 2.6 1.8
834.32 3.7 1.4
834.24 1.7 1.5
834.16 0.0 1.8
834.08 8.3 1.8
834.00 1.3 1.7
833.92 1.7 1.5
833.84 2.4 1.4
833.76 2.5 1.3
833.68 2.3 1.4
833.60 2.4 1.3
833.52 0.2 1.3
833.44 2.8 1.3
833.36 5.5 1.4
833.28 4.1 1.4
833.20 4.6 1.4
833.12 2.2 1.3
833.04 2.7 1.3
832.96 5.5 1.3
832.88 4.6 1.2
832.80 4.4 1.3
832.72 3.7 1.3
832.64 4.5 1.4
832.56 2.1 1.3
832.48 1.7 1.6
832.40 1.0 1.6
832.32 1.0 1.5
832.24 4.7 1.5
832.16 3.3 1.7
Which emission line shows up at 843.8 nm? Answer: Halpha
